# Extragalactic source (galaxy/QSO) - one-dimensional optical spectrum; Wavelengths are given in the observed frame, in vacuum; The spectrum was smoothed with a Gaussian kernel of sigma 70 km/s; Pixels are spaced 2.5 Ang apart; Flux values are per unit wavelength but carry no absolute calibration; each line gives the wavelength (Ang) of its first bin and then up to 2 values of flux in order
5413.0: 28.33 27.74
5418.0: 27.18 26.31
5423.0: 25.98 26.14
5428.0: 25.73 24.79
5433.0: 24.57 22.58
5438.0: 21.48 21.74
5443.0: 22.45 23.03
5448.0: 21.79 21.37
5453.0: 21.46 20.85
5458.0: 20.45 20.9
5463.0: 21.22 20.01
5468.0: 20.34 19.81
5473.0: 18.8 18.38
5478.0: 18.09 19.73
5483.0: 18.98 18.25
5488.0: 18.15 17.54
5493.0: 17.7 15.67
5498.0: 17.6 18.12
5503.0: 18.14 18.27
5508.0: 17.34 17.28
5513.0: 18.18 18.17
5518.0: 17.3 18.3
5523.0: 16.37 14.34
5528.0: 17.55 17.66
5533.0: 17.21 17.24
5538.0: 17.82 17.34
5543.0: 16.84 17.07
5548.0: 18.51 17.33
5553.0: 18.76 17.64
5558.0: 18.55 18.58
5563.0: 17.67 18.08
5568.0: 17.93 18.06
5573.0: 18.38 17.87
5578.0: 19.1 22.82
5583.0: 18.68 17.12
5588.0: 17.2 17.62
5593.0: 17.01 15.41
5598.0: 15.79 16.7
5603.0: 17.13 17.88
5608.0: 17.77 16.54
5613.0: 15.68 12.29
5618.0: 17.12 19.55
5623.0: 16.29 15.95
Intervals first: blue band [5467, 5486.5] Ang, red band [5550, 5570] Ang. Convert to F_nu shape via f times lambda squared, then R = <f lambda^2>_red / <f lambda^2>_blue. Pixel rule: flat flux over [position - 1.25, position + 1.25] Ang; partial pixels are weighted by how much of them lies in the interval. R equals 1.0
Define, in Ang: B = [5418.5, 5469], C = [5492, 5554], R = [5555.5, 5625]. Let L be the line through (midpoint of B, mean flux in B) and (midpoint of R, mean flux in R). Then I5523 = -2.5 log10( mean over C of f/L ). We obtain 0.14 mag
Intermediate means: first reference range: 22.7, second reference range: 17.5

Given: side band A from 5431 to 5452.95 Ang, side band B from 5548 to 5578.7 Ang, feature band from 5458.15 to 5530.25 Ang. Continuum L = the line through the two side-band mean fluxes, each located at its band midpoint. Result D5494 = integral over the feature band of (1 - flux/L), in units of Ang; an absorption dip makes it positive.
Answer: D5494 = 8.2 Ang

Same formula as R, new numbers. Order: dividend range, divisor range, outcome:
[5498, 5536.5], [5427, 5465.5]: 0.81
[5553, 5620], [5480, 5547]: 1.03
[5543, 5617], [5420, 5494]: 0.86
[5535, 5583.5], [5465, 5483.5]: 0.98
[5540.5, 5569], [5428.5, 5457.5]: 0.83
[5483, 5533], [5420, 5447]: 0.75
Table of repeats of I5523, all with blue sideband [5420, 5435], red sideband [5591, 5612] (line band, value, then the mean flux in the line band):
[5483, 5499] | 0.255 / 17.6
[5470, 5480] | 0.223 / 18.8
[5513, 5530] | 0.209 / 17.1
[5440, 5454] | 0.114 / 22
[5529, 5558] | 0.118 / 17.6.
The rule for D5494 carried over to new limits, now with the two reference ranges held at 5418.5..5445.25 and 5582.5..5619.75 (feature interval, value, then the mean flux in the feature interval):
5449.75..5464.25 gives 1.3 Ang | 21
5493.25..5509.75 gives 2.8 Ang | 17.5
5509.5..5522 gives 1.6 Ang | 17.8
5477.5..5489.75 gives 1.8 Ang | 18.6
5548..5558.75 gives 0.4 Ang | 18.1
